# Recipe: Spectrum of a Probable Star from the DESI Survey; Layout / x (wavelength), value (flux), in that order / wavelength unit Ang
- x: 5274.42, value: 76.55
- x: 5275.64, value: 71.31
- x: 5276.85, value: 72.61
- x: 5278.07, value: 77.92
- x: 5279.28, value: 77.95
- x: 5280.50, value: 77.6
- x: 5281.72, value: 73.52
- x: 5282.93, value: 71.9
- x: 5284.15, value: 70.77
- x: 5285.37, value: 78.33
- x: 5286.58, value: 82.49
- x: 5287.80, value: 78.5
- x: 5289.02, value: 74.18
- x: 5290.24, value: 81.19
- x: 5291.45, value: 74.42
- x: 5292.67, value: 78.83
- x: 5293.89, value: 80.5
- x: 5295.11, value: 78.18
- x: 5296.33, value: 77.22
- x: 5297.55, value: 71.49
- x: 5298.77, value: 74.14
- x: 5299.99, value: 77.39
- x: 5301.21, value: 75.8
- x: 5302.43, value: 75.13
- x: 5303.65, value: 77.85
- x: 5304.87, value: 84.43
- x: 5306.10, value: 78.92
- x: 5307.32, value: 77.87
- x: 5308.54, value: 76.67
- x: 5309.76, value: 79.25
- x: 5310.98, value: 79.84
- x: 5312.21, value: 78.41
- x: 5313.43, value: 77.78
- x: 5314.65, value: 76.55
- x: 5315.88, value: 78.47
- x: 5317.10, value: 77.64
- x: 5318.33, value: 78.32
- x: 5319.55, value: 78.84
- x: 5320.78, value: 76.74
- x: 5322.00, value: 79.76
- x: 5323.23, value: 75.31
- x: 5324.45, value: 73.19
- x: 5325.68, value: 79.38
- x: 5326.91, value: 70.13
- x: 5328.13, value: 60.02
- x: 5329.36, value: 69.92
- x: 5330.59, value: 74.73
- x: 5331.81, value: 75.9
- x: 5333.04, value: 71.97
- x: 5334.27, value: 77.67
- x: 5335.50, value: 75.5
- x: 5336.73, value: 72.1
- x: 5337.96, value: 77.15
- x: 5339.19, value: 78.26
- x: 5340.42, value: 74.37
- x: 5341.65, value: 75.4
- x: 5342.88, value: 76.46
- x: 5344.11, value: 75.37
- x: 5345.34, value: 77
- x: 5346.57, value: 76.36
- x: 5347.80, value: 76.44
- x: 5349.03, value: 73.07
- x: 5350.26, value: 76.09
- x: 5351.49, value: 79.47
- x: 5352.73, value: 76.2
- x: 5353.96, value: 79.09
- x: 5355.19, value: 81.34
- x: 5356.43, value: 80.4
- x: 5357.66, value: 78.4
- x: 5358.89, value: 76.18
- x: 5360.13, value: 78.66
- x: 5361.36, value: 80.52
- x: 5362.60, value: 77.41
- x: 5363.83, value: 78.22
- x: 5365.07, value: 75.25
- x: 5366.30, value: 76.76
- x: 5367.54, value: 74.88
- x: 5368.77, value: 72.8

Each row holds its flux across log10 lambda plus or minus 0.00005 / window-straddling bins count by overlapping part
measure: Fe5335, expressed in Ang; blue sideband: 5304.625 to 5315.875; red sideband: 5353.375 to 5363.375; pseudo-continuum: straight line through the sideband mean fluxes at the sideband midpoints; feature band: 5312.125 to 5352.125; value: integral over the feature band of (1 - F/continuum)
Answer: 1.7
